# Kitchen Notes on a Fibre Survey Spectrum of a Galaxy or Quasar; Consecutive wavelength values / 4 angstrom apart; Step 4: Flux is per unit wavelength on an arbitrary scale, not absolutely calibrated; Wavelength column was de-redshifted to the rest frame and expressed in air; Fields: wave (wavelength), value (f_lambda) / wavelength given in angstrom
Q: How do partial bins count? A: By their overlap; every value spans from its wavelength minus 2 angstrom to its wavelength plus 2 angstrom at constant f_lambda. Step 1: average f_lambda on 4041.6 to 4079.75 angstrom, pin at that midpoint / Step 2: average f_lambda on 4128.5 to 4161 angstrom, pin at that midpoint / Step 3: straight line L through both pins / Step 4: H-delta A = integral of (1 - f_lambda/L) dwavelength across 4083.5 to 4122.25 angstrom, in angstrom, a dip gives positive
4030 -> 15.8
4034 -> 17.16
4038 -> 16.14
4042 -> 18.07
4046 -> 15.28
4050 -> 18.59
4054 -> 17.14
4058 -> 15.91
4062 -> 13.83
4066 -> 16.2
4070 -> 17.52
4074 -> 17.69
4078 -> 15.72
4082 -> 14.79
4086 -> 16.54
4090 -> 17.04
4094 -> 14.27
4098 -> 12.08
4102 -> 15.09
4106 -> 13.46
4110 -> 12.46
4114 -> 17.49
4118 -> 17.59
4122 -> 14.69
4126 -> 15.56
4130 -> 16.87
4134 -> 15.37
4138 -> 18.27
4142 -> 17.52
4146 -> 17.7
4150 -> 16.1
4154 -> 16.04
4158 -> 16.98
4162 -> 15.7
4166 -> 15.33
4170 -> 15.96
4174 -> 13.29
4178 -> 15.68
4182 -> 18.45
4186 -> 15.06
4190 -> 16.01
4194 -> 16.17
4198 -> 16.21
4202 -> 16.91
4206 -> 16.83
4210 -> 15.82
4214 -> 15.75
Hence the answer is 3.7 angstrom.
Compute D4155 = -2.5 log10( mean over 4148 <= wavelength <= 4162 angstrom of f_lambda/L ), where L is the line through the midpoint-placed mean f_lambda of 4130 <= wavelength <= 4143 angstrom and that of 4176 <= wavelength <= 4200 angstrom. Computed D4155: 0.03 mag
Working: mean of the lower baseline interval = 17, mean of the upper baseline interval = 16.3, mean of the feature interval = 16.3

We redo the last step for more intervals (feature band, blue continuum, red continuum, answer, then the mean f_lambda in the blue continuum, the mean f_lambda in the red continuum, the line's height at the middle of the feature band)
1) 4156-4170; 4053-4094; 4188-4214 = 0.02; 16.1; 16.3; 16.2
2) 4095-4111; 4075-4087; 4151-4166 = 0.19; 15.8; 16.1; 15.9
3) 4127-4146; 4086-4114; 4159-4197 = -0.13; 14.5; 15.8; 15.1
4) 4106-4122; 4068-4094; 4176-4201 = 0.06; 16.4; 16.3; 16.3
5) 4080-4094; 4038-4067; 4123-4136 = 0.02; 16.4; 15.8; 16.2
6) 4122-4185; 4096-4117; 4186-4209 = -0.07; 14.3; 16.3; 15.3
